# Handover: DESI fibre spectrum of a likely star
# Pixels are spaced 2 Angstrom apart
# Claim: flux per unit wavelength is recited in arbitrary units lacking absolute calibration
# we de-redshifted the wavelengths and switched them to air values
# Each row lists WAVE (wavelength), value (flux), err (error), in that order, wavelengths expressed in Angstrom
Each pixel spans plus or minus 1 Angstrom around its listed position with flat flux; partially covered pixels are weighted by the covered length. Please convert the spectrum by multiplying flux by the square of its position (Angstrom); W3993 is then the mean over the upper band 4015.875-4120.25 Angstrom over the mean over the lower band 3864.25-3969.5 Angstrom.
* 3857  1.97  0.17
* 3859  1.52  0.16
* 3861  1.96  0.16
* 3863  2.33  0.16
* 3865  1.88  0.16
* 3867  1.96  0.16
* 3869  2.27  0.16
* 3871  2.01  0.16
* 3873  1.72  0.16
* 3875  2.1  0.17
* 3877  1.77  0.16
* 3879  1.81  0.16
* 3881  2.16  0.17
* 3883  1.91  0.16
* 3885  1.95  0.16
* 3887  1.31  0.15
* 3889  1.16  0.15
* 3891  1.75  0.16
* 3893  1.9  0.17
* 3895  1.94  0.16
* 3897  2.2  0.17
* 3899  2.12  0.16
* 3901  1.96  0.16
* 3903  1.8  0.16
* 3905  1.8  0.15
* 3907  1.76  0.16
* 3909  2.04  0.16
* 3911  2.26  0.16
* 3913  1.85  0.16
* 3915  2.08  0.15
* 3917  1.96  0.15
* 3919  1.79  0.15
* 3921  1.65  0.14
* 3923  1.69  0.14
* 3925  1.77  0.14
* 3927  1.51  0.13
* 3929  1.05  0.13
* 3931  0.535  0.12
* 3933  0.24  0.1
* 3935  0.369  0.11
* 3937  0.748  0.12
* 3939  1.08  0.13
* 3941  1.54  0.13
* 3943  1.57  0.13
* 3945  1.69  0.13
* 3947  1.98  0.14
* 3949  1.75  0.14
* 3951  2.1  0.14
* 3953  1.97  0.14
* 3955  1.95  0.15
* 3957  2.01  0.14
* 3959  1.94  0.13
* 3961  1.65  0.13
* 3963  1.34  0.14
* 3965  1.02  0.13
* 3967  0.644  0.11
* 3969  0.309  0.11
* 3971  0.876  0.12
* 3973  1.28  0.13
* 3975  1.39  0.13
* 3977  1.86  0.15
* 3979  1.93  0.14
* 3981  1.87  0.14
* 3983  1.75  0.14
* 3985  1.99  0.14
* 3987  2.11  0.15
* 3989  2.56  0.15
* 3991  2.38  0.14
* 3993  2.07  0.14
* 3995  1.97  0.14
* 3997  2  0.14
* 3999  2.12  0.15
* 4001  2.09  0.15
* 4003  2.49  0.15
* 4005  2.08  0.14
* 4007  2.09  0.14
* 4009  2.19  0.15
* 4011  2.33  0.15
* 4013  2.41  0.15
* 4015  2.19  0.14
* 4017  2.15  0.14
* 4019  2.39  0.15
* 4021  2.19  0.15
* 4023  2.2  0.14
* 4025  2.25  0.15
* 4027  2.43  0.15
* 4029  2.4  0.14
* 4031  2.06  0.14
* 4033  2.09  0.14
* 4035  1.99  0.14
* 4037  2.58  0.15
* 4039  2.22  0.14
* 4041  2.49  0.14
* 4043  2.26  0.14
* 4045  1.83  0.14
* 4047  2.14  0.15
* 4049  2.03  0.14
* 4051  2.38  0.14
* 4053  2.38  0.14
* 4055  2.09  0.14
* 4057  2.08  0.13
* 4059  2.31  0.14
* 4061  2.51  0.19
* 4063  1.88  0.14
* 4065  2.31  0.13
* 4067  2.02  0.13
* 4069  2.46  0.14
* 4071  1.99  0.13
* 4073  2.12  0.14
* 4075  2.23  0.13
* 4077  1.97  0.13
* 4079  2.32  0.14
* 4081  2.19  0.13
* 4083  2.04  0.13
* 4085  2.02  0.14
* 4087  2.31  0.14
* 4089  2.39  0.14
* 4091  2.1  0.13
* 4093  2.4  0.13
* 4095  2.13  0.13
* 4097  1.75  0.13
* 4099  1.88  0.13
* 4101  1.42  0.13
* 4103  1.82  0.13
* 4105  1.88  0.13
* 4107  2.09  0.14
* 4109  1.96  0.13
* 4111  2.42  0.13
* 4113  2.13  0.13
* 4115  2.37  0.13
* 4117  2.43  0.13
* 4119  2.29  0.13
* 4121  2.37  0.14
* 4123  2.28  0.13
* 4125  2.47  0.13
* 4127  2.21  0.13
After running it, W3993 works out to 1.42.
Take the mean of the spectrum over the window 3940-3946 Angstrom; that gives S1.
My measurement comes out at 1.6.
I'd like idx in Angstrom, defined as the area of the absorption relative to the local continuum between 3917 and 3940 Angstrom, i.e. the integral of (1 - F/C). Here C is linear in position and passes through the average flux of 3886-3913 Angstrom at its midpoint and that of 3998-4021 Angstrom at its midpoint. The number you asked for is 9.16 Angstrom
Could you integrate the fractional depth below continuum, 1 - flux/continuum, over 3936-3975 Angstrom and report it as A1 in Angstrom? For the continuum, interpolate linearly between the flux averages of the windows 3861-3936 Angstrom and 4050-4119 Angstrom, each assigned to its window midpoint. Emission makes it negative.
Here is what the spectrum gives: 8.8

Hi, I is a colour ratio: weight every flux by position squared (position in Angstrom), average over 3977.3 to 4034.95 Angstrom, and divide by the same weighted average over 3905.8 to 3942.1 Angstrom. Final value 1.57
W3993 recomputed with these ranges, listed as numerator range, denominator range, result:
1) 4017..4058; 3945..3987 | 1.44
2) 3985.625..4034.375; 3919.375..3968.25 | 1.63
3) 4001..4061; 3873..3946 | 1.45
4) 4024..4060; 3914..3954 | 1.61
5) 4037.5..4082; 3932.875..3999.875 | 1.43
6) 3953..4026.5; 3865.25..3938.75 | 1.18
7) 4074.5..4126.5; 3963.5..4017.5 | 1.22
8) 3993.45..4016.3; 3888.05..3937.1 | 1.42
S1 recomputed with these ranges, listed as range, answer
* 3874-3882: 1.96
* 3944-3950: 1.81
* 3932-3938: 0.452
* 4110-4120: 2.33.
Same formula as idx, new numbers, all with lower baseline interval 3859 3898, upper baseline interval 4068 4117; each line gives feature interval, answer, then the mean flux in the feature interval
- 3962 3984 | 7.6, 1.3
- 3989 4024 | -3.3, 2.21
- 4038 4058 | -1.2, 2.19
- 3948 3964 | 1.0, 1.84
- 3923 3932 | 3.1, 1.27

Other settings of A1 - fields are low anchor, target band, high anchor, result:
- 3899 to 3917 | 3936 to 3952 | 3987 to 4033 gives 3.9 Angstrom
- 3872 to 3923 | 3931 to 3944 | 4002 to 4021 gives 7.2 Angstrom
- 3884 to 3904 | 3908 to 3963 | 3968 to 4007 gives 7.5 Angstrom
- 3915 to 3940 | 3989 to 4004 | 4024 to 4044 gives -2.2 Angstrom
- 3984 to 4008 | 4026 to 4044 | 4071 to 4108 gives -1.4 Angstrom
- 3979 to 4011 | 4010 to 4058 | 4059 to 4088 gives -1.9 Angstrom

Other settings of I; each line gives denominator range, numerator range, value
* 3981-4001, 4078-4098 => 1.09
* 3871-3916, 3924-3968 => 0.76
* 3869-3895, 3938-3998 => 0.97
